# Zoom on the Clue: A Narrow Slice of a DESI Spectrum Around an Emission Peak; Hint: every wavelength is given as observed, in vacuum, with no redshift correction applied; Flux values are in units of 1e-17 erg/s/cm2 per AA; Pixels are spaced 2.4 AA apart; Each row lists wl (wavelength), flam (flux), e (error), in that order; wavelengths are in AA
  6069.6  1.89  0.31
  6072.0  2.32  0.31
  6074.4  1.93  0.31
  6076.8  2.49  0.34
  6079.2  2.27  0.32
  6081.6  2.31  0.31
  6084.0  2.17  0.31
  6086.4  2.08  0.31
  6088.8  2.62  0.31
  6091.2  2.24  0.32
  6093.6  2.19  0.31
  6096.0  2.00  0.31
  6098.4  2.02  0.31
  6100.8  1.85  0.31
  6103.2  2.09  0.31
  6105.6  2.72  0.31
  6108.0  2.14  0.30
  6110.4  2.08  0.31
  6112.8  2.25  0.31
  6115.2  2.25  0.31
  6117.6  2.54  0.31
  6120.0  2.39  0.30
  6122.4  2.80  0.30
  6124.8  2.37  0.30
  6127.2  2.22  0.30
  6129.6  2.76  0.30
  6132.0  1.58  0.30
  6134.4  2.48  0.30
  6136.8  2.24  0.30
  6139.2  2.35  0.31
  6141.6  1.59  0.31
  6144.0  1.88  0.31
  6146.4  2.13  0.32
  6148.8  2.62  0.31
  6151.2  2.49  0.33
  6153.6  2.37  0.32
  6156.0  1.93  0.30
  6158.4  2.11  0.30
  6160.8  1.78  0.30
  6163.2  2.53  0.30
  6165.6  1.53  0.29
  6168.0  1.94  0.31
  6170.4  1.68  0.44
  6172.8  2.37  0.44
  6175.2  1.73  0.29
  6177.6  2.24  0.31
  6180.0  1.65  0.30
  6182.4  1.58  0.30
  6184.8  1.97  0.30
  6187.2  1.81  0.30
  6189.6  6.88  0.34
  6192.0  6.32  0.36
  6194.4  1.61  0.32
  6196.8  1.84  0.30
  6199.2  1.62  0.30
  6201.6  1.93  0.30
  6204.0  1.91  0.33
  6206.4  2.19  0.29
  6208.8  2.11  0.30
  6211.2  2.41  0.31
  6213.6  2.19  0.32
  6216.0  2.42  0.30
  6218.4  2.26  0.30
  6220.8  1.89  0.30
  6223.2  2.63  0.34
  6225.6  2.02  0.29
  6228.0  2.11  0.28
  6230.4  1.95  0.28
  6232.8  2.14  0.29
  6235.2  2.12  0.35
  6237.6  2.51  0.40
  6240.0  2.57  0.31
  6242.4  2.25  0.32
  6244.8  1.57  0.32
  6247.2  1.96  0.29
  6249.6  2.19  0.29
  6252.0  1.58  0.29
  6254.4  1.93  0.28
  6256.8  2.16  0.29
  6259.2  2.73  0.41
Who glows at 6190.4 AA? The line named Hbeta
